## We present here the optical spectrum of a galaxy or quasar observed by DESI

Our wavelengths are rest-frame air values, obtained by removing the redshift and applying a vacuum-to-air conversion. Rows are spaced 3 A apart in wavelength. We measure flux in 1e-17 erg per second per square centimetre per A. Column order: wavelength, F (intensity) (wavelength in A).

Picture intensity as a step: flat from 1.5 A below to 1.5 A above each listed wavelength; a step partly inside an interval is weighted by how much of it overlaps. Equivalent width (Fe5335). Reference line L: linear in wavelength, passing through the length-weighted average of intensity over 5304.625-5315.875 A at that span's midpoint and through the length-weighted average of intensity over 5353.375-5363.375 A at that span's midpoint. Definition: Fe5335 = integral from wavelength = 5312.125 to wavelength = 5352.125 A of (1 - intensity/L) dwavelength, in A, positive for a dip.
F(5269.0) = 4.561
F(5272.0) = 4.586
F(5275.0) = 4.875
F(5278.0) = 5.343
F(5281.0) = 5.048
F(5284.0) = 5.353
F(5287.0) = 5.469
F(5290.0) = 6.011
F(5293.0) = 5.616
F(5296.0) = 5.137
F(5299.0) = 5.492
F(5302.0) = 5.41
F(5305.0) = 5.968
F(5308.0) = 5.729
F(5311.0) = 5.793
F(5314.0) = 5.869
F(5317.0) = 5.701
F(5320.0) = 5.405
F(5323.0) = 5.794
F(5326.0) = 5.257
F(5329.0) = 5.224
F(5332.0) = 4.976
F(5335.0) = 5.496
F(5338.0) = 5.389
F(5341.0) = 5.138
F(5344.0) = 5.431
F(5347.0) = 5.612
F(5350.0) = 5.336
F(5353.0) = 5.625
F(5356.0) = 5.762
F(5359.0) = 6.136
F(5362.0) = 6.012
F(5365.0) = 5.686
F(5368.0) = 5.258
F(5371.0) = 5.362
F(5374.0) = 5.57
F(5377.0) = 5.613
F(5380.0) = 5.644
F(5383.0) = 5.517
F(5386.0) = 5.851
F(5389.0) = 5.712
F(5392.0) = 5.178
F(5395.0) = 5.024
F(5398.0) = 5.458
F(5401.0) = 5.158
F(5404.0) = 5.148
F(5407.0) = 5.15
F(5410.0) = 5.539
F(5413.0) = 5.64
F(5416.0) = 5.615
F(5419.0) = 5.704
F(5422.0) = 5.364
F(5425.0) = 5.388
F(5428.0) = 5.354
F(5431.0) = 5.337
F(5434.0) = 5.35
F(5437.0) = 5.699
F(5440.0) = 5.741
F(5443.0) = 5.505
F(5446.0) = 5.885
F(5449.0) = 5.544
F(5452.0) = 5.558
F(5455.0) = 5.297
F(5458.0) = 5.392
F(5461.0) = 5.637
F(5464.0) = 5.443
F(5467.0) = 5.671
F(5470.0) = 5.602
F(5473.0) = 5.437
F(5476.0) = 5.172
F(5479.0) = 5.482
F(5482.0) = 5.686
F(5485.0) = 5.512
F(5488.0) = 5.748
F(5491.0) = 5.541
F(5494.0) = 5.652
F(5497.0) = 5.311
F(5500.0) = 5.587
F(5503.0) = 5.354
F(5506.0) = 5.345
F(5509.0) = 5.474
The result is 2.9 A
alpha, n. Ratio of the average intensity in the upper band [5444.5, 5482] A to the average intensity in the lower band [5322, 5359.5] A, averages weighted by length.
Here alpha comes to 1.0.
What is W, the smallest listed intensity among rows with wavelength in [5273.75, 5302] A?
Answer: 4.875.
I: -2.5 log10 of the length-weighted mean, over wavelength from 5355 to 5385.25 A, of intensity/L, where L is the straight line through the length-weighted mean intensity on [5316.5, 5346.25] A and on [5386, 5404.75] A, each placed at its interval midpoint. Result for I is -0.06 mag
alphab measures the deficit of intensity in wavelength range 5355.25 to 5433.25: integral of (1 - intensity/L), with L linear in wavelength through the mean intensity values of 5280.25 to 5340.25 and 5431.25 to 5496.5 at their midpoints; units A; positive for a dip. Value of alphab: 0.34 A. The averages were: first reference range 5.51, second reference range 5.54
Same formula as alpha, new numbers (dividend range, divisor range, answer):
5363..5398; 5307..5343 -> 1.00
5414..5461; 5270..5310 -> 1.03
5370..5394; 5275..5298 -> 1.03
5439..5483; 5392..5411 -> 1.06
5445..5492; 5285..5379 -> 1.00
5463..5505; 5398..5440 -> 1.01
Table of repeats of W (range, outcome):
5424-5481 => 5.172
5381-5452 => 5.024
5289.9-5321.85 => 5.137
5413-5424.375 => 5.364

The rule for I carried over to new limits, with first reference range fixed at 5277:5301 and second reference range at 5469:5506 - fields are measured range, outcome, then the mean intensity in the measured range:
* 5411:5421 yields -0.03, 5.63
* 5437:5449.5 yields -0.04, 5.68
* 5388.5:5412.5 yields 0.04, 5.29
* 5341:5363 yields -0.04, 5.66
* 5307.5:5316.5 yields -0.07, 5.79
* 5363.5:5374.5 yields 0.00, 5.46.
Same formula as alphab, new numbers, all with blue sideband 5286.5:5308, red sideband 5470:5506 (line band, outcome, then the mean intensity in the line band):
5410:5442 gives 0.1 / 5.52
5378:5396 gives 0.2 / 5.5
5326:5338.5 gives 0.7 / 5.26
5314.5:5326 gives 0.0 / 5.6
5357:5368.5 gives -0.5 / 5.82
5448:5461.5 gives 0.1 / 5.47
